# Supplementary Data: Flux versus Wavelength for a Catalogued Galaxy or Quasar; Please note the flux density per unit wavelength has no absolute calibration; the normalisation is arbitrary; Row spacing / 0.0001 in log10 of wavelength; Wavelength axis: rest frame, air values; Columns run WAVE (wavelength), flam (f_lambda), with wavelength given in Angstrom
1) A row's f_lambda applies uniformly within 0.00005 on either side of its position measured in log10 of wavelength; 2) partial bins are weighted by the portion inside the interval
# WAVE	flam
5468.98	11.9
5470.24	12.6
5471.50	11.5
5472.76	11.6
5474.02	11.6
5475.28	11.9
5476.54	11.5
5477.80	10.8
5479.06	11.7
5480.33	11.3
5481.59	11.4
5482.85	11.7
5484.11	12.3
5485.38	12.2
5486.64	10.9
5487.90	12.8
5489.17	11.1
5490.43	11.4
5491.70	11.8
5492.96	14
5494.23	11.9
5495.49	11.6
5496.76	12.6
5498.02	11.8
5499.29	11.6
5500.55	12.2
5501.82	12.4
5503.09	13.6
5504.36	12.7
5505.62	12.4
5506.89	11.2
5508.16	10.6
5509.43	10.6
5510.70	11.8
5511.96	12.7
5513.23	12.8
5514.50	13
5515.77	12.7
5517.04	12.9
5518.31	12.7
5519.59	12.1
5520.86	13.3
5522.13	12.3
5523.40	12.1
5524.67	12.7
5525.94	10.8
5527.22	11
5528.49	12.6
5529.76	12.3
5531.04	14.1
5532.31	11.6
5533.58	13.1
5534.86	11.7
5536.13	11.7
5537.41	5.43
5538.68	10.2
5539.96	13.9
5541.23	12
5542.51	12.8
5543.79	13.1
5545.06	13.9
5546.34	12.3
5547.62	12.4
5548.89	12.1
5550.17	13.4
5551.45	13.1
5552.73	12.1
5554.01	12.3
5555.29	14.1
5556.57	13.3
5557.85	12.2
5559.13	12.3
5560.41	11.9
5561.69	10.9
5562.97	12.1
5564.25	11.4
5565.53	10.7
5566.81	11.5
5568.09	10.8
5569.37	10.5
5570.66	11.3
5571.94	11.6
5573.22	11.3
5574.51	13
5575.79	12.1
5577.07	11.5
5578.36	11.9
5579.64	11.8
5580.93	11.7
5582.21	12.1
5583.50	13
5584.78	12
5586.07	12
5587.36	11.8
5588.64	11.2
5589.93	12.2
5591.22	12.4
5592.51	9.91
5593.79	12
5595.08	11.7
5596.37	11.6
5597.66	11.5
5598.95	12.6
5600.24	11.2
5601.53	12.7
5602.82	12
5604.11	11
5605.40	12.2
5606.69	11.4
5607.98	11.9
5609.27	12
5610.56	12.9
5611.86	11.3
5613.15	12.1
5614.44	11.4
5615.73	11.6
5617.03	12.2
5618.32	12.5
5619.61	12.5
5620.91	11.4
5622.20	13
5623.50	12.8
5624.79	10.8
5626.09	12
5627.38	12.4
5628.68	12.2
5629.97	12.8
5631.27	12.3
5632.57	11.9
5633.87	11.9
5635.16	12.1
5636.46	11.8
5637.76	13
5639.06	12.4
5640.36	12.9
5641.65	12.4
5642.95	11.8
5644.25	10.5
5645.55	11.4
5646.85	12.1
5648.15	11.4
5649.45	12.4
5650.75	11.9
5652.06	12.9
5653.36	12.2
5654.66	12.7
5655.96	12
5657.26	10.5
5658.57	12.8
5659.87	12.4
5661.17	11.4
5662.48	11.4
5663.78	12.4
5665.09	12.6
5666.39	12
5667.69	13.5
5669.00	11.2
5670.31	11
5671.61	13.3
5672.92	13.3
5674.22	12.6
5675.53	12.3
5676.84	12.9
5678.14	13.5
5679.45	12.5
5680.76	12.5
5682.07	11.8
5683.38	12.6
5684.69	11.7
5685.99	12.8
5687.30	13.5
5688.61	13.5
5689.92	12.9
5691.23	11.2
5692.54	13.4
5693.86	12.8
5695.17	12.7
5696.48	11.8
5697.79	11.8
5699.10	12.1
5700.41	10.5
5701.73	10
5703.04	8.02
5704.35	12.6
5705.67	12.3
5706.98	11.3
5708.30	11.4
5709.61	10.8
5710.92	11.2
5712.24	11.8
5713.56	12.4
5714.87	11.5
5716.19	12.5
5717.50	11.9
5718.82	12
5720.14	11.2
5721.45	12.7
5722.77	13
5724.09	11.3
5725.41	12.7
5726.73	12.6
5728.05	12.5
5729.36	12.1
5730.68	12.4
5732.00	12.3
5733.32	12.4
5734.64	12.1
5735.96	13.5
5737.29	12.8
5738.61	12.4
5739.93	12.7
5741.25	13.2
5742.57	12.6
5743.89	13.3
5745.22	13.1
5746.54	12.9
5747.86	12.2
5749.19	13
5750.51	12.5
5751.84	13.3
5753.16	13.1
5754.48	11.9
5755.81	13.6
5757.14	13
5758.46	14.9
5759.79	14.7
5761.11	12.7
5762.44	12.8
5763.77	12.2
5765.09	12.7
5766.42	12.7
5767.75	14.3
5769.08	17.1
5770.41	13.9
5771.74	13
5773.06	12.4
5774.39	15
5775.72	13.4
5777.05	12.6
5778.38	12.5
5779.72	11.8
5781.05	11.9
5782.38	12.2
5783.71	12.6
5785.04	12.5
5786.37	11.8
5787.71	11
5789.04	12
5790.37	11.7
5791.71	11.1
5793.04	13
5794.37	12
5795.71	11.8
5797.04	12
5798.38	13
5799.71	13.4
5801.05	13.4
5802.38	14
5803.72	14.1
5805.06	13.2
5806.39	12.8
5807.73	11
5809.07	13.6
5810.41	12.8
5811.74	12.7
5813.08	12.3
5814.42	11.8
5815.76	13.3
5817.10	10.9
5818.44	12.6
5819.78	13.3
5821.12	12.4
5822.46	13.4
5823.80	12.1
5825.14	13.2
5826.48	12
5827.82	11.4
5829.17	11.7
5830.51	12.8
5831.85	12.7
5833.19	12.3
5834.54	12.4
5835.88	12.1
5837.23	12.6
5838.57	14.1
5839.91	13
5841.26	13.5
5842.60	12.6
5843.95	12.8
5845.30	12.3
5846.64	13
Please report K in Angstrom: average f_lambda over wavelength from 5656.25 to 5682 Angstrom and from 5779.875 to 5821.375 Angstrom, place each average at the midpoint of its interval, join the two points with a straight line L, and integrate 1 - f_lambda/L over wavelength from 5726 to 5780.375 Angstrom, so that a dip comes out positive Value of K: -2.8 Angstrom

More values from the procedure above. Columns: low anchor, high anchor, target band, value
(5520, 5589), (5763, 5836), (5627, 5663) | 0.5 Angstrom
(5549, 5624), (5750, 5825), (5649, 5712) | 1.3 Angstrom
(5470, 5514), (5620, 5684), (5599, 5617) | 0.4 Angstrom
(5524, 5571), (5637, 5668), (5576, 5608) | 0.6 Angstrom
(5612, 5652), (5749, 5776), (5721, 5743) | 1.0 Angstrom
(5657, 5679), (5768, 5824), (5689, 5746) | 1.8 Angstrom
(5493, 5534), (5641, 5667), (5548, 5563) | -0.4 Angstrom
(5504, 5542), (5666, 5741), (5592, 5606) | 0.4 Angstrom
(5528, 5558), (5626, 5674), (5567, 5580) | 0.7 Angstrom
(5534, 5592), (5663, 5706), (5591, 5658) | 0.6 Angstrom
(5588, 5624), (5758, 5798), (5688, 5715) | 1.5 Angstrom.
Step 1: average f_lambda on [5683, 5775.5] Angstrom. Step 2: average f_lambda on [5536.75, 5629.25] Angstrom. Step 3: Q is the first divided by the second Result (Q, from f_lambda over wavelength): 1.1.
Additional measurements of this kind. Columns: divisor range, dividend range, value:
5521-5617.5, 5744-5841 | 1.07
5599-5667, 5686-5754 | 1.02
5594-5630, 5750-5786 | 1.10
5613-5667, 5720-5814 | 1.06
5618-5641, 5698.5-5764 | 1.01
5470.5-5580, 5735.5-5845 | 1.07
